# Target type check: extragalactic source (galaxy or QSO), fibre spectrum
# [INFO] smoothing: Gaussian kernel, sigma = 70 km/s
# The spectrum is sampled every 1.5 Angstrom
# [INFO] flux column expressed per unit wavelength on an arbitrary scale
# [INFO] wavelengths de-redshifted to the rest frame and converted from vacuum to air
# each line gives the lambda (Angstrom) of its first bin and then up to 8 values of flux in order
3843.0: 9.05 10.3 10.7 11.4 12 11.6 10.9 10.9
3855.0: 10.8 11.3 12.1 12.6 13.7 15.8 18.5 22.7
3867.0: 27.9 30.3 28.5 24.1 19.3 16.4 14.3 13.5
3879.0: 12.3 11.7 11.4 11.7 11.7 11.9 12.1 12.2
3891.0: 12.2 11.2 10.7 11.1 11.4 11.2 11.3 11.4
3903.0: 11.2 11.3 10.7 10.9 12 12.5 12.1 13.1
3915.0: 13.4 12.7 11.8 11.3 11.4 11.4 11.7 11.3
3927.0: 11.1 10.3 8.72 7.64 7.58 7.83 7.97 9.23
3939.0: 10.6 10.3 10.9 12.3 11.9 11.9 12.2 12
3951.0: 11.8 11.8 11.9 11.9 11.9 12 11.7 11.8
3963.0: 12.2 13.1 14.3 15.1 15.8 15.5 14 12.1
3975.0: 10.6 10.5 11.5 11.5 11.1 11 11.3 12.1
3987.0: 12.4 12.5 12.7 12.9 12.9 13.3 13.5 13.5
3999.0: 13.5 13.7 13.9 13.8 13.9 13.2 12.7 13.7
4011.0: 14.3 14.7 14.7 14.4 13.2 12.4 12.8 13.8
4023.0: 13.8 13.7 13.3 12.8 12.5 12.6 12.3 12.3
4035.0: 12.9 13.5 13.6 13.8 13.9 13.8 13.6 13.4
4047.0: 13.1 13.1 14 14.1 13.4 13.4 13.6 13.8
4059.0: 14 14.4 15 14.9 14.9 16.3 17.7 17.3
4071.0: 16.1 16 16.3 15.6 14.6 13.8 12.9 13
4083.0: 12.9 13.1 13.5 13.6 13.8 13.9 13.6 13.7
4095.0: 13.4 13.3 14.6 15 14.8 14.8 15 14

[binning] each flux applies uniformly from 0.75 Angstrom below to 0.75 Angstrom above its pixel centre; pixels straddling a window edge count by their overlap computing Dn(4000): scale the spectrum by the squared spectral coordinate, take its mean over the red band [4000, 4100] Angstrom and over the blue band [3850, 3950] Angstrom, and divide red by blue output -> 1.17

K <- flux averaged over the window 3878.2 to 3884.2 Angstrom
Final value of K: 11.8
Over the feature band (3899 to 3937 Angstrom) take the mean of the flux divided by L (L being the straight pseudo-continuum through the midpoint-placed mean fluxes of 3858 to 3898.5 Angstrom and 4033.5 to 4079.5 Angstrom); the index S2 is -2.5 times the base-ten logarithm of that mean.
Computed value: 0.371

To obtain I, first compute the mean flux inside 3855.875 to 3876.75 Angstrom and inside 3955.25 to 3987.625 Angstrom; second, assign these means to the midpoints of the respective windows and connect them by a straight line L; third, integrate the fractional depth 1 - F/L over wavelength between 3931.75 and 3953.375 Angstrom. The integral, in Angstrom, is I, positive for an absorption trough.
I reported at 5.6 Angstrom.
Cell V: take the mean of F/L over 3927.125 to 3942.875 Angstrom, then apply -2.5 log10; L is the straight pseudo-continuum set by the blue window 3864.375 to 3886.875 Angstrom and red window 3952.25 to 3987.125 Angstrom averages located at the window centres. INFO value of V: 0.49 mag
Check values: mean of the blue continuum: 18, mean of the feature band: 9.21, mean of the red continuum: 12.4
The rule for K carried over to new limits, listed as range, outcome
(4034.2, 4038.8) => 13.3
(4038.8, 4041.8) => 13.8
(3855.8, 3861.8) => 12.5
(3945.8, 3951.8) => 12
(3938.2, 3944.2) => 11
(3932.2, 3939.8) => 8.65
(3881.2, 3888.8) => 11.8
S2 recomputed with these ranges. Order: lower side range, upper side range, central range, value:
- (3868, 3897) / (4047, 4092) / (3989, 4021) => 0.082 mag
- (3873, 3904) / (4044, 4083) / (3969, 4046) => 0.058 mag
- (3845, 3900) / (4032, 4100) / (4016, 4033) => 0.093 mag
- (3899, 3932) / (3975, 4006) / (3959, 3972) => -0.129 mag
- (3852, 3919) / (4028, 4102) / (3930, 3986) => 0.213 mag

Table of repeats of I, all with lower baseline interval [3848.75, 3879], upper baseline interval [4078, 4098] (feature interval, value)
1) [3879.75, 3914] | 9.9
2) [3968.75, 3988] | 3.7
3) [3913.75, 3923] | 2.3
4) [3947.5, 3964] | 3.7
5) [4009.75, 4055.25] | 2.7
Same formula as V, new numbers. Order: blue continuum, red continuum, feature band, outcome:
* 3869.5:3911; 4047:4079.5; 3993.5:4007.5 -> 0.05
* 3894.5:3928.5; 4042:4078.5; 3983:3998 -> 0.05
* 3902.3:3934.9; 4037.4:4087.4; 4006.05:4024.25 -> -0.03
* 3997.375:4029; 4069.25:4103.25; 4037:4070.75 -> -0.03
